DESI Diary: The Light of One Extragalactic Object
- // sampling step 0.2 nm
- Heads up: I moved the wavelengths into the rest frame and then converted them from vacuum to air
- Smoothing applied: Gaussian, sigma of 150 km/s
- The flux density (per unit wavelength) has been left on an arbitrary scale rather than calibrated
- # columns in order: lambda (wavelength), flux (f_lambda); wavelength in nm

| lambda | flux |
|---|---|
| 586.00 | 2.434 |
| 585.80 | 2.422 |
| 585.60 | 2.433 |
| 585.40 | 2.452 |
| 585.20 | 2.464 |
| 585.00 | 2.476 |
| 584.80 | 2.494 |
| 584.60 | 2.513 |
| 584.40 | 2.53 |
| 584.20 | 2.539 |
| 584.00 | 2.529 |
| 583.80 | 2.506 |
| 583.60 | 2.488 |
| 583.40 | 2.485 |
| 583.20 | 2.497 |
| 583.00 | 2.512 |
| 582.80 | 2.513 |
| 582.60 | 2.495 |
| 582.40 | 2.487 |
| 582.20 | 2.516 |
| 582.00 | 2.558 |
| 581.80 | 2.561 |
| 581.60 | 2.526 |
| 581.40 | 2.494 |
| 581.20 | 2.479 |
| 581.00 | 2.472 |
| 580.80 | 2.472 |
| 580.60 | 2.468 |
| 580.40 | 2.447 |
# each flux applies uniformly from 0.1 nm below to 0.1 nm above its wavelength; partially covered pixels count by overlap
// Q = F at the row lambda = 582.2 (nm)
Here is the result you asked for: 2.516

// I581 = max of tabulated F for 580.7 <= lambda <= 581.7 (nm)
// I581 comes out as 2.526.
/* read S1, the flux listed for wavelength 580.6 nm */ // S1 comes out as 2.468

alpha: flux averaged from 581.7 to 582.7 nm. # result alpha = 2.52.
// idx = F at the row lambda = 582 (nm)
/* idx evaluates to 2.558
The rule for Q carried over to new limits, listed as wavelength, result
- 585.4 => 2.452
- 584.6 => 2.513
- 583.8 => 2.506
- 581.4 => 2.494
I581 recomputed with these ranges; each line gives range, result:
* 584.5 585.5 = 2.513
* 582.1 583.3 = 2.516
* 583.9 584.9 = 2.539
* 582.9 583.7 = 2.512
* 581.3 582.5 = 2.561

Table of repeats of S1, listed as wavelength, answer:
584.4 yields 2.53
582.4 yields 2.487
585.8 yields 2.422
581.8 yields 2.561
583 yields 2.512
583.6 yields 2.488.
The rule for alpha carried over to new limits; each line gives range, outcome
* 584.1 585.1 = 2.51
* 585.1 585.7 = 2.45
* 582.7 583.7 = 2.5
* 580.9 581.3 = 2.48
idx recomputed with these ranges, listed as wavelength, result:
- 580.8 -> 2.472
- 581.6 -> 2.526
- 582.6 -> 2.495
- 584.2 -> 2.539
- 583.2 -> 2.497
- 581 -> 2.472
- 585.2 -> 2.464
